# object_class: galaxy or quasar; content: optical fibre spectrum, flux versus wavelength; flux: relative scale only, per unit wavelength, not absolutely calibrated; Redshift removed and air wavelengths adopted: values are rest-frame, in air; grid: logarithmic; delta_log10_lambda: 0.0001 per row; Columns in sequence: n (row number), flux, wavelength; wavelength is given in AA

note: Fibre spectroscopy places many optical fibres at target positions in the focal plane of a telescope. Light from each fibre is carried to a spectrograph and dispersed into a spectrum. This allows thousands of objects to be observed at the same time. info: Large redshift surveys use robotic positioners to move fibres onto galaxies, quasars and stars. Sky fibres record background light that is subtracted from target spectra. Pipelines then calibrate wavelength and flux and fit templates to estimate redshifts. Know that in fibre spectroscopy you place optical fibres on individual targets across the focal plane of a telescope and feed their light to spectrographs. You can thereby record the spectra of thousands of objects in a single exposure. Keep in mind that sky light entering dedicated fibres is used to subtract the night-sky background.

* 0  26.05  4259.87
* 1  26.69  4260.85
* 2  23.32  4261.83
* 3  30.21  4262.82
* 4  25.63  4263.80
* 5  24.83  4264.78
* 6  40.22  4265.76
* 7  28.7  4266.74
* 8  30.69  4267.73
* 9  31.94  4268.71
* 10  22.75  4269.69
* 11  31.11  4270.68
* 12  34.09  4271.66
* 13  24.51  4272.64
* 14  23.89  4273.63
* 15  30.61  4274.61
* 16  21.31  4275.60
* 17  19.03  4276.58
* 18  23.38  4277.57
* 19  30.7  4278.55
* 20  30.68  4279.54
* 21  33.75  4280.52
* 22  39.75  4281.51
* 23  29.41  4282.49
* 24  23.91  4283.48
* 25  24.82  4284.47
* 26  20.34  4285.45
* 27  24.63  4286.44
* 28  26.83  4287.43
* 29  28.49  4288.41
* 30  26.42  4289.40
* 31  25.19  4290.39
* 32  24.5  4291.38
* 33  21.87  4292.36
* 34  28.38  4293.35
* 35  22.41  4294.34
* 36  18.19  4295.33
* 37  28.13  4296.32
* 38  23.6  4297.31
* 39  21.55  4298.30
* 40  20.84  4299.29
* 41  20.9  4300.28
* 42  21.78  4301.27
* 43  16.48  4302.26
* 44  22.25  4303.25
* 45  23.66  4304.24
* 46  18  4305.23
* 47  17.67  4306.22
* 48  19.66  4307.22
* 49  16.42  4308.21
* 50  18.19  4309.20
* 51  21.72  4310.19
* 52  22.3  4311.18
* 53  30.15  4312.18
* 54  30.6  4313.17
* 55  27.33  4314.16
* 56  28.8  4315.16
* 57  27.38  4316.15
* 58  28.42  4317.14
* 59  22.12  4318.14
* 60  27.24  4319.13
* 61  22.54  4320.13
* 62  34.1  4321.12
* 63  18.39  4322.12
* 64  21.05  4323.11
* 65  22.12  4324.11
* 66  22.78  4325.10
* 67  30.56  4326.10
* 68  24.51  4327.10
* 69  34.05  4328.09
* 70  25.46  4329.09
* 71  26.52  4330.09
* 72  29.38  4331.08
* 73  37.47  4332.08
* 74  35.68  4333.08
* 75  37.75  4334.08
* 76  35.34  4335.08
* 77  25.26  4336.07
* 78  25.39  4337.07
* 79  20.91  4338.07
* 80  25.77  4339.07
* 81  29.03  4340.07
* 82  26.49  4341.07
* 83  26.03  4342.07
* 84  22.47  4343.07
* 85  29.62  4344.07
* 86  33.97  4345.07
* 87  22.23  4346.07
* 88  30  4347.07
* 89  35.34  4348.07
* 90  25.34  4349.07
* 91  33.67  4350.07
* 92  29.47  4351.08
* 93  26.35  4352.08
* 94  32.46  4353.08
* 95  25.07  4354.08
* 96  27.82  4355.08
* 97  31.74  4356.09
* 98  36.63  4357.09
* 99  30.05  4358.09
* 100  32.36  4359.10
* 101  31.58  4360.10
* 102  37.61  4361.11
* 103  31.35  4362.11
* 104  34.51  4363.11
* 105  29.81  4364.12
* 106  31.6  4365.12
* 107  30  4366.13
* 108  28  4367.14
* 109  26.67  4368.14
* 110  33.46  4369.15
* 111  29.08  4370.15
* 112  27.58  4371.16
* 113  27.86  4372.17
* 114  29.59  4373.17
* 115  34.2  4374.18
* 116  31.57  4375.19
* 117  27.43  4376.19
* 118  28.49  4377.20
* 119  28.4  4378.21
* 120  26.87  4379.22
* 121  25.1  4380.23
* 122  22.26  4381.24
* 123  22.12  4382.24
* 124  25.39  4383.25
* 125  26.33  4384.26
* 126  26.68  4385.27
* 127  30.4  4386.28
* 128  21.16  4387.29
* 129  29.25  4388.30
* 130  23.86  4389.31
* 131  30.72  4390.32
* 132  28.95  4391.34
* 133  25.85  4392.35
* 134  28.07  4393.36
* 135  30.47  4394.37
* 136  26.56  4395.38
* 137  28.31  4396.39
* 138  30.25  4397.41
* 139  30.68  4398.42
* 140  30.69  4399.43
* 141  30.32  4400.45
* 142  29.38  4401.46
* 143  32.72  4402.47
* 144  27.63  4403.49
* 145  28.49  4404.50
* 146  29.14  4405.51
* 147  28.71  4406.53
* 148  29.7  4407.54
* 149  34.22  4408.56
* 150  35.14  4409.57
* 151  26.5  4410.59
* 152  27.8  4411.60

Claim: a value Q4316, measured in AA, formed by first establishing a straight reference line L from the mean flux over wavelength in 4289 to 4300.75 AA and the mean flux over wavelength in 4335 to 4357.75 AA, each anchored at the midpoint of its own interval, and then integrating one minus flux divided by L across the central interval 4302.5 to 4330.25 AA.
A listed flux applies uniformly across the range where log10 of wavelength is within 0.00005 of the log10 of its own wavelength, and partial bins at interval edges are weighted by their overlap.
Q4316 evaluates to 1.37 AA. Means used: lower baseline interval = 23.5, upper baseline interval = 28.4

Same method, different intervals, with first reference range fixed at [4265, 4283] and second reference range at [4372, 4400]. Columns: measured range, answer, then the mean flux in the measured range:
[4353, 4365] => -1.5 AA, 31.7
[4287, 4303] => 3.0 AA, 23.4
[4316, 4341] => 0.8 AA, 27.6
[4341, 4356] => -0.2 AA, 28.6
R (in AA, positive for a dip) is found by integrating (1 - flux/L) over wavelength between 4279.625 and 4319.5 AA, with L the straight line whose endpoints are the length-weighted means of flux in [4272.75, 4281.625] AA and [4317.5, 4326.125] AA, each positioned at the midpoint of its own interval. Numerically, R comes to 2.3 AA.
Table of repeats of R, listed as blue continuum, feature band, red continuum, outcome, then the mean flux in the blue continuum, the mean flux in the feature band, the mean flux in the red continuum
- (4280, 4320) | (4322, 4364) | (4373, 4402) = -4.9 AA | 24.3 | 29.1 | 27.9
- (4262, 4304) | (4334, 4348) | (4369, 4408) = -0.3 AA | 26.1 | 27.8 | 28.3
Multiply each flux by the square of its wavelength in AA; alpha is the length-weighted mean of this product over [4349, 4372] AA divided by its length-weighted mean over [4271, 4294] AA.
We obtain 1.2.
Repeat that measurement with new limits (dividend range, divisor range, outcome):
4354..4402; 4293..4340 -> 1.19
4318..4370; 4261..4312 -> 1.19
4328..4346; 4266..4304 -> 1.15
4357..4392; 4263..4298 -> 1.12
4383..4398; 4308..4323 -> 1.13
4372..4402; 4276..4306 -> 1.19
